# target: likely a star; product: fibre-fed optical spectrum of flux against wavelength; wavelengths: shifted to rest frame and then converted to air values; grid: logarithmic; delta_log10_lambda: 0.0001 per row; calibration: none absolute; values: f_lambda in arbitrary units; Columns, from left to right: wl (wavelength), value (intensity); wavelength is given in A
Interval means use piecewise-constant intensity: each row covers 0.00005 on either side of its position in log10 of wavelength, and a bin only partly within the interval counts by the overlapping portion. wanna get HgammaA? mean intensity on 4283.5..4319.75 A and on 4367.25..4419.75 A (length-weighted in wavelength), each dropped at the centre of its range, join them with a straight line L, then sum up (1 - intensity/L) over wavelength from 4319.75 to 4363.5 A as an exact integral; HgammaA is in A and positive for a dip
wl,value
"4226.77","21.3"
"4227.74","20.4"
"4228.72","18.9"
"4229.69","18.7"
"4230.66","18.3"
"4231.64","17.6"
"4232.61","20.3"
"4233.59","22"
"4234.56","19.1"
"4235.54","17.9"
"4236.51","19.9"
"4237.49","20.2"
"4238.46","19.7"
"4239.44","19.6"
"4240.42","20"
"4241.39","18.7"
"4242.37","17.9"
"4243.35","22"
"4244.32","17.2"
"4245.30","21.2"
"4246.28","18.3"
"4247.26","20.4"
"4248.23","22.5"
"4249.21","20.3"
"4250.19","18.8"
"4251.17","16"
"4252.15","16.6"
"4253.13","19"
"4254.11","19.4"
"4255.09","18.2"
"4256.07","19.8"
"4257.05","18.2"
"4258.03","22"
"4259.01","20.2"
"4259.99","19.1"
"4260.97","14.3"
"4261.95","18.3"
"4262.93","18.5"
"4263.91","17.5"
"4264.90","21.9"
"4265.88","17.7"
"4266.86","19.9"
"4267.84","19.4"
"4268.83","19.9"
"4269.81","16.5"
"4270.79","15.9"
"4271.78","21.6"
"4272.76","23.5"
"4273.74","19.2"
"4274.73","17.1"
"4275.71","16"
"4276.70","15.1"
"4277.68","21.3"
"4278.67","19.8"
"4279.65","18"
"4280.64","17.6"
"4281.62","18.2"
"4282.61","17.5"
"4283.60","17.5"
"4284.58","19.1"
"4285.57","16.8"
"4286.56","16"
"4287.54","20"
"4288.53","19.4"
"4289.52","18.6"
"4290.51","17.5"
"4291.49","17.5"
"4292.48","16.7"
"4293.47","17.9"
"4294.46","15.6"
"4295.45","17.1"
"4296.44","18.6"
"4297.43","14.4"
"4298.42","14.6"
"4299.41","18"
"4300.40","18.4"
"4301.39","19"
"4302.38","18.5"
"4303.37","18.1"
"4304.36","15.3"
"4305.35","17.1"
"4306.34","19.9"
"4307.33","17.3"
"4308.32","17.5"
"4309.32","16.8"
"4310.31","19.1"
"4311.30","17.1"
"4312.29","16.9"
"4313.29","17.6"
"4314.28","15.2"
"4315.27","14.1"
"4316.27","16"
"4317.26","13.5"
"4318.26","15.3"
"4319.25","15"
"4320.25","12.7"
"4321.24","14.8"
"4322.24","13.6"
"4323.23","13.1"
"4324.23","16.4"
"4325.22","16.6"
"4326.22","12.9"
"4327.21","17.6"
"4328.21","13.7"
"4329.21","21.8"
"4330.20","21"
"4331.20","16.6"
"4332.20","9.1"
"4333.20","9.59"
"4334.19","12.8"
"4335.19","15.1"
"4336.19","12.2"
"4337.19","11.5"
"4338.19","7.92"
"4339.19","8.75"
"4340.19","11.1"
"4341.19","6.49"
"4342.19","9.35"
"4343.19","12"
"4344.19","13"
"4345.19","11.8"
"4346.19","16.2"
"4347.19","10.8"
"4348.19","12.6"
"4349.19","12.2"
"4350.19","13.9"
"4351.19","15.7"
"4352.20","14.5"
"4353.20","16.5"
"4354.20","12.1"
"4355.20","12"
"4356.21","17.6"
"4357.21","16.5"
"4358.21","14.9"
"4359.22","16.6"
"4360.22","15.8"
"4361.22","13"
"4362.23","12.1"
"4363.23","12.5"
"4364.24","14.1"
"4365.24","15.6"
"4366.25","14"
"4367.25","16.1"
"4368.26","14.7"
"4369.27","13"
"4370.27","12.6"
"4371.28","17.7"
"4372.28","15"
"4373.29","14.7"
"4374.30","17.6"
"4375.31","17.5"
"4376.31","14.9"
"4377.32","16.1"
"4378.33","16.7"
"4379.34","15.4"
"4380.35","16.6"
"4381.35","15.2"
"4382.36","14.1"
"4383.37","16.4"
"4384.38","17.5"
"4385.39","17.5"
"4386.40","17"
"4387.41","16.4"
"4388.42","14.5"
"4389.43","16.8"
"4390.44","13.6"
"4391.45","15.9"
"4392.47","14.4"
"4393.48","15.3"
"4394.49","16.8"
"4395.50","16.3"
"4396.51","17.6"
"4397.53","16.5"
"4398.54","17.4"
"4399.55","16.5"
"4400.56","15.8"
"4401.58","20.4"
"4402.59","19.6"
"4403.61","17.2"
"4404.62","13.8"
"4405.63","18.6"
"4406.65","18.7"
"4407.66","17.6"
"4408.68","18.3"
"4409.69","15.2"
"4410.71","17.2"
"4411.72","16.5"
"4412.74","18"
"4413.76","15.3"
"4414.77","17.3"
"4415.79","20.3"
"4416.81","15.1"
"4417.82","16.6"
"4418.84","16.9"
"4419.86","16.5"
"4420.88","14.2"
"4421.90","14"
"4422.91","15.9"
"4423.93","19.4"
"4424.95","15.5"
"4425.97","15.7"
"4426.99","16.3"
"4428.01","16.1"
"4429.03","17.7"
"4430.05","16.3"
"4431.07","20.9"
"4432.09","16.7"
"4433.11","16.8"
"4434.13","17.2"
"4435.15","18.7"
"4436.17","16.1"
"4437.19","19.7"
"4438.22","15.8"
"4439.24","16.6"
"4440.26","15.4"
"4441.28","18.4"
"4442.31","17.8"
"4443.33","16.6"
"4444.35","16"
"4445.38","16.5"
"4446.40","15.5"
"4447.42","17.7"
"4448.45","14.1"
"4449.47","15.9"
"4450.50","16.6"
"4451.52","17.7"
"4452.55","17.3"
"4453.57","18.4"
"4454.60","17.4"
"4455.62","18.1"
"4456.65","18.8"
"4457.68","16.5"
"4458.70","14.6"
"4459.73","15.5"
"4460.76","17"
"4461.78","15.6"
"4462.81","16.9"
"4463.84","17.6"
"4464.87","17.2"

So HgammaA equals 8.4 A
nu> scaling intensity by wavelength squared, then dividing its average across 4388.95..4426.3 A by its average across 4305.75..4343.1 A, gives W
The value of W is 1.20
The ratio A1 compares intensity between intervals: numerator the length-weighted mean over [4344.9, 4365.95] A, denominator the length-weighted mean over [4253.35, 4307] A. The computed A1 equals 0.8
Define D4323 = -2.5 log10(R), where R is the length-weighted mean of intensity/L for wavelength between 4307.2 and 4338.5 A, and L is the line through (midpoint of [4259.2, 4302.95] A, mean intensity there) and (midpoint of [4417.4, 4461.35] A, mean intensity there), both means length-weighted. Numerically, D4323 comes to 0.18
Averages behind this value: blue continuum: 18.1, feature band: 15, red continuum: 16.8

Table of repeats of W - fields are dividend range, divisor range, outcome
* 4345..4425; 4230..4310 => 0.90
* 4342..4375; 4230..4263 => 0.78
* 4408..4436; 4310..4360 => 1.25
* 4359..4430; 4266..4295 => 0.93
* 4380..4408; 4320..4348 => 1.30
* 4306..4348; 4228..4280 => 0.77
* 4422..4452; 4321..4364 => 1.29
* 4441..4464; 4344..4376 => 1.21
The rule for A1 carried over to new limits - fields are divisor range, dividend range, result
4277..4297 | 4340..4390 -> 0.81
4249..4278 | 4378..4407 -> 0.88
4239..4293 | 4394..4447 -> 0.91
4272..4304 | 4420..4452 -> 0.93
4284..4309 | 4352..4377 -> 0.85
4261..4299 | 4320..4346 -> 0.73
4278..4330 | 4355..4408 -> 0.94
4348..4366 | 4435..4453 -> 1.17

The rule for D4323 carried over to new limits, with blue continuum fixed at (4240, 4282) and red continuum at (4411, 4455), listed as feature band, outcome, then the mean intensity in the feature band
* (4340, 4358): 0.336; 13.1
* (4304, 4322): 0.135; 16.1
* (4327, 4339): 0.288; 13.8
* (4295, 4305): 0.075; 17.2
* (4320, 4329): 0.214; 14.9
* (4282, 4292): 0.036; 18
